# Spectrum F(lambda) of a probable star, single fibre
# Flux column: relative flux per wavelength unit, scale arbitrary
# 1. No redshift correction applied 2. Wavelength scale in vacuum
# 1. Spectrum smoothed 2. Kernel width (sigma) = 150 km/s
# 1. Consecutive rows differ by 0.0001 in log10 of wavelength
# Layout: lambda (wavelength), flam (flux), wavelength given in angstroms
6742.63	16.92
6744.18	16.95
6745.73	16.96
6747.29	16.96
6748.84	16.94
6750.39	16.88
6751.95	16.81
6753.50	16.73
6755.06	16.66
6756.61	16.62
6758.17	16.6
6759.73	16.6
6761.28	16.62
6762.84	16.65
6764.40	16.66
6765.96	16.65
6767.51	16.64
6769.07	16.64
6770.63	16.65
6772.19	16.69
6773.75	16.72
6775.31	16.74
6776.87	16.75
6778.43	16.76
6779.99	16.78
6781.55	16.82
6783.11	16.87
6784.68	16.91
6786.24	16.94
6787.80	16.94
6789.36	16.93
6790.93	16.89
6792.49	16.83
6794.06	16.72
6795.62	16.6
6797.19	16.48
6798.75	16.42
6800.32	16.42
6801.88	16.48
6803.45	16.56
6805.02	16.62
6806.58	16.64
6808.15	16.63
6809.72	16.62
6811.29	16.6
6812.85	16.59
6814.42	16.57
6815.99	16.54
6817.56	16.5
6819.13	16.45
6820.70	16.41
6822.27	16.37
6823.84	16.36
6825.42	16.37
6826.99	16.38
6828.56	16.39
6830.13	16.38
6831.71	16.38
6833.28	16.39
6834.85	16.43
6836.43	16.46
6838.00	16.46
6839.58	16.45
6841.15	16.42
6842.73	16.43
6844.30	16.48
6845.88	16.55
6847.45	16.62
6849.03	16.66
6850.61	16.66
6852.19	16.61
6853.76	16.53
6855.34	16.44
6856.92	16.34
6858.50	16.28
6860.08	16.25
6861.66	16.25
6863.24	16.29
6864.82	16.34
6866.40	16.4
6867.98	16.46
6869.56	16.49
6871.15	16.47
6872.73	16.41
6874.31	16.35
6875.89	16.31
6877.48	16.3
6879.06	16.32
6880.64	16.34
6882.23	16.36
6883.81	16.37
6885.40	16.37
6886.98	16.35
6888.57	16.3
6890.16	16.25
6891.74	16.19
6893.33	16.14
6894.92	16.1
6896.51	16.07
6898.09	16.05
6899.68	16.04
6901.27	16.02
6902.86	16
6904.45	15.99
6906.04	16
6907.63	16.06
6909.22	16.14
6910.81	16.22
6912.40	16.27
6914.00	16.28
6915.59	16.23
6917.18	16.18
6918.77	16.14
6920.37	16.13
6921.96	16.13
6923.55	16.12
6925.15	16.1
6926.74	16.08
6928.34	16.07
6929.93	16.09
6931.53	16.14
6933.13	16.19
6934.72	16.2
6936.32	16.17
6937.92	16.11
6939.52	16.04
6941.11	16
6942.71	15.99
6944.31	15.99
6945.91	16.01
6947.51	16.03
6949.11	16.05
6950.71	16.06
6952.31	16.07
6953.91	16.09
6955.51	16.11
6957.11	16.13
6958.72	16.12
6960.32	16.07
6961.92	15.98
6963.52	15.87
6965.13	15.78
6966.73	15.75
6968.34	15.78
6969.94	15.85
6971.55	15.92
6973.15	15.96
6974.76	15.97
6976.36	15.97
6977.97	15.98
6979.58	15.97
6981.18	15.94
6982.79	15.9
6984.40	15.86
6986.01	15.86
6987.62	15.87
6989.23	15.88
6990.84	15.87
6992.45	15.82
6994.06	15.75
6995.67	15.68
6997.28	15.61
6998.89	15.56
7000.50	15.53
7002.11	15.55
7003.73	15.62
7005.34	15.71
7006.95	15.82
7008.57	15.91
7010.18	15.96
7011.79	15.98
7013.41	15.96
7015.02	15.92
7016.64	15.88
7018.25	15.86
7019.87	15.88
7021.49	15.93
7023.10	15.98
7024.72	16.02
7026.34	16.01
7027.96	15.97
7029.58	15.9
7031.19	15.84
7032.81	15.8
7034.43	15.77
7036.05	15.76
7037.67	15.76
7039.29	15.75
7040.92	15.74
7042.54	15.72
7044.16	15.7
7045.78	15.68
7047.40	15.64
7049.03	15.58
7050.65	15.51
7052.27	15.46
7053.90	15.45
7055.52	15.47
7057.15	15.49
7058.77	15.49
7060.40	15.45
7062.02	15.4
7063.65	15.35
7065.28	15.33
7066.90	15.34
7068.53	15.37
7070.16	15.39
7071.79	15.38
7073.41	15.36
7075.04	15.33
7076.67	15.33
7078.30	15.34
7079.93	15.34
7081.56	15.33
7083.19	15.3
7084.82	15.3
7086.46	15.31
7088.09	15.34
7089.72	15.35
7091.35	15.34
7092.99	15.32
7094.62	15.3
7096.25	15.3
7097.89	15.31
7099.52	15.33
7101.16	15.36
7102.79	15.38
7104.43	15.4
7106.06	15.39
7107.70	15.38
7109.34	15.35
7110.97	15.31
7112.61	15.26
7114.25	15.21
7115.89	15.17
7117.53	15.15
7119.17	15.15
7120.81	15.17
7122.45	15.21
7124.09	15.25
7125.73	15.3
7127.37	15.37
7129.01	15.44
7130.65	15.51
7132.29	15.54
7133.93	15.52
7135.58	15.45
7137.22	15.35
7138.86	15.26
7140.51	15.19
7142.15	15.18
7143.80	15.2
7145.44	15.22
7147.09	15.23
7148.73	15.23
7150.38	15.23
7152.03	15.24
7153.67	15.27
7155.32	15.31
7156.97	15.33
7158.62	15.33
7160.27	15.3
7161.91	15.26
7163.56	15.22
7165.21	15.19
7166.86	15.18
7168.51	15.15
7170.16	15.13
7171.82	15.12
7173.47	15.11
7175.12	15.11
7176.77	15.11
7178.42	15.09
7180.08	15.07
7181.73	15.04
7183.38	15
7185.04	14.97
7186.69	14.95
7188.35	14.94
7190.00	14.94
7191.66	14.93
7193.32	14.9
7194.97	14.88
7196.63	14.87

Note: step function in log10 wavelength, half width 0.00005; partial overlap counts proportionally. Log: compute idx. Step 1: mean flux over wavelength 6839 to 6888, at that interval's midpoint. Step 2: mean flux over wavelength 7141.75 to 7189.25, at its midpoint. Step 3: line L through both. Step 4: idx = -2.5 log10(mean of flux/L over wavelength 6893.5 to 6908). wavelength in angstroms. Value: 0.015 mag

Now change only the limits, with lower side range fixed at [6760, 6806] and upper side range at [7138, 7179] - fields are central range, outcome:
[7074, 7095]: 0.01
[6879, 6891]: 0.00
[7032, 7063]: 0.00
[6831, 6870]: 0.00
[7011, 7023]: -0.01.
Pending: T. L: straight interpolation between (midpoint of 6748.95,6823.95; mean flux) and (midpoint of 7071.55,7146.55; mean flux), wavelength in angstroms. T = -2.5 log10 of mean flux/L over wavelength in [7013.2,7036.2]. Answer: -0.02 mag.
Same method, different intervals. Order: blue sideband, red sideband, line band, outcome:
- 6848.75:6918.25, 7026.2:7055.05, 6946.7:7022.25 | 0.00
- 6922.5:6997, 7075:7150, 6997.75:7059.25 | -0.01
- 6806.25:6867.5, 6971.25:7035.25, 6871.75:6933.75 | 0.00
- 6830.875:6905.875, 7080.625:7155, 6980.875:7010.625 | 0.00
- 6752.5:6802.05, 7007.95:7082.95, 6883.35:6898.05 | 0.00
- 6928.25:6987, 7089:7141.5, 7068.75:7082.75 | 0.01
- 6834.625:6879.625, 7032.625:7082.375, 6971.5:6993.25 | 0.00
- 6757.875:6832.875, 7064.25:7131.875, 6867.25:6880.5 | -0.01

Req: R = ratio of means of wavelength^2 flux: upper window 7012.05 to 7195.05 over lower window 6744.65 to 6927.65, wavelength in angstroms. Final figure 1.0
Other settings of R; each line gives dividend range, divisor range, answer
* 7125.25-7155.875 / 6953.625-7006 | 1.01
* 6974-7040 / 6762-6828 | 1.01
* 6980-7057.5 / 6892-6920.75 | 1.01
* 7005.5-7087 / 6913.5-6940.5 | 1.00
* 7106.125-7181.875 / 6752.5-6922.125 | 1.01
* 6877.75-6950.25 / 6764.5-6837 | 1.00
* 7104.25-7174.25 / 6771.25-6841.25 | 1.01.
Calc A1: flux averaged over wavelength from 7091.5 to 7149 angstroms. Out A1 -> 15.3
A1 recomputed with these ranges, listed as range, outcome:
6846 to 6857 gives 16.6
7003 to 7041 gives 15.9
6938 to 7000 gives 15.9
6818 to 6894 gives 16.4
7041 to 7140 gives 15.4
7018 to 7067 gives 15.7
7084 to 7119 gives 15.3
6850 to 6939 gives 16.2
